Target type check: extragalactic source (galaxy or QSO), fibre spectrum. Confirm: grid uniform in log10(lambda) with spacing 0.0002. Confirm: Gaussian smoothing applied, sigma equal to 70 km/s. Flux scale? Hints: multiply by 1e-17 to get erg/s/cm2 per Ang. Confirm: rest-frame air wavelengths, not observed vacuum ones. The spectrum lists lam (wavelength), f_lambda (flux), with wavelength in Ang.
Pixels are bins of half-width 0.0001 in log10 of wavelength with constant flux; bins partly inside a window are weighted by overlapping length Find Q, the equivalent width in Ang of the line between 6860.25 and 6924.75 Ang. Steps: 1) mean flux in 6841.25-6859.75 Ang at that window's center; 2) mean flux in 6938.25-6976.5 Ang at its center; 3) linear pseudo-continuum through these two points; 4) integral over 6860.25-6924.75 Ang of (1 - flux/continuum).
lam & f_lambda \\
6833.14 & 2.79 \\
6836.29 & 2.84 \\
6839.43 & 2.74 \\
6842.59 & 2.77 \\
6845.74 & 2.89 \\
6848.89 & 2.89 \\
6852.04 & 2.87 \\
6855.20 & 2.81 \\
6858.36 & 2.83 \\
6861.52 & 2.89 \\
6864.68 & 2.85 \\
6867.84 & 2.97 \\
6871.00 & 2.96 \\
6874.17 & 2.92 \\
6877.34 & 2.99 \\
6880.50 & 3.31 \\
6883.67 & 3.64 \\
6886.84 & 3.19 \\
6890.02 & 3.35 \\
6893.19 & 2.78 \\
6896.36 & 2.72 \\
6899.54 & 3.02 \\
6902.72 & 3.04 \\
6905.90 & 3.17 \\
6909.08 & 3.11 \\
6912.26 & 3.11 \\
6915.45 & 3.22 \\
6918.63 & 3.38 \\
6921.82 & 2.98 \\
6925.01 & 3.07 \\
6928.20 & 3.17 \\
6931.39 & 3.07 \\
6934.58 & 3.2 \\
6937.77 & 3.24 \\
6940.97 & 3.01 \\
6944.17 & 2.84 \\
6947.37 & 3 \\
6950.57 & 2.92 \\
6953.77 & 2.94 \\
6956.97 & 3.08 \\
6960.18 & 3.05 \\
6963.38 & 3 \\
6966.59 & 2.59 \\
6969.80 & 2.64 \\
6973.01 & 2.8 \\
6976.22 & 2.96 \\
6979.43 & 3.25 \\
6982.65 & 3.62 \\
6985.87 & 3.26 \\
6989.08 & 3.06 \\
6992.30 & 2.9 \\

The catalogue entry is -4.7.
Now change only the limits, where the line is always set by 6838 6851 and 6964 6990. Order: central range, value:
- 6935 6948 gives -0.31 Ang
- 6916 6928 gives -0.87 Ang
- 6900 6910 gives -0.62 Ang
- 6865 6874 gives -0.25 Ang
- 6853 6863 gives 0.00 Ang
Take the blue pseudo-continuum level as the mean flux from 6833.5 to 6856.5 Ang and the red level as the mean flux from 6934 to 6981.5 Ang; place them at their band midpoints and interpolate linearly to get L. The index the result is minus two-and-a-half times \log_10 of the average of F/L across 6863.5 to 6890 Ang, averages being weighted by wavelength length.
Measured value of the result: -0.09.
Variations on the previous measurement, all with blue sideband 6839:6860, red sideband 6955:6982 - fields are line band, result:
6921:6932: -0.06 mag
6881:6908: -0.09 mag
